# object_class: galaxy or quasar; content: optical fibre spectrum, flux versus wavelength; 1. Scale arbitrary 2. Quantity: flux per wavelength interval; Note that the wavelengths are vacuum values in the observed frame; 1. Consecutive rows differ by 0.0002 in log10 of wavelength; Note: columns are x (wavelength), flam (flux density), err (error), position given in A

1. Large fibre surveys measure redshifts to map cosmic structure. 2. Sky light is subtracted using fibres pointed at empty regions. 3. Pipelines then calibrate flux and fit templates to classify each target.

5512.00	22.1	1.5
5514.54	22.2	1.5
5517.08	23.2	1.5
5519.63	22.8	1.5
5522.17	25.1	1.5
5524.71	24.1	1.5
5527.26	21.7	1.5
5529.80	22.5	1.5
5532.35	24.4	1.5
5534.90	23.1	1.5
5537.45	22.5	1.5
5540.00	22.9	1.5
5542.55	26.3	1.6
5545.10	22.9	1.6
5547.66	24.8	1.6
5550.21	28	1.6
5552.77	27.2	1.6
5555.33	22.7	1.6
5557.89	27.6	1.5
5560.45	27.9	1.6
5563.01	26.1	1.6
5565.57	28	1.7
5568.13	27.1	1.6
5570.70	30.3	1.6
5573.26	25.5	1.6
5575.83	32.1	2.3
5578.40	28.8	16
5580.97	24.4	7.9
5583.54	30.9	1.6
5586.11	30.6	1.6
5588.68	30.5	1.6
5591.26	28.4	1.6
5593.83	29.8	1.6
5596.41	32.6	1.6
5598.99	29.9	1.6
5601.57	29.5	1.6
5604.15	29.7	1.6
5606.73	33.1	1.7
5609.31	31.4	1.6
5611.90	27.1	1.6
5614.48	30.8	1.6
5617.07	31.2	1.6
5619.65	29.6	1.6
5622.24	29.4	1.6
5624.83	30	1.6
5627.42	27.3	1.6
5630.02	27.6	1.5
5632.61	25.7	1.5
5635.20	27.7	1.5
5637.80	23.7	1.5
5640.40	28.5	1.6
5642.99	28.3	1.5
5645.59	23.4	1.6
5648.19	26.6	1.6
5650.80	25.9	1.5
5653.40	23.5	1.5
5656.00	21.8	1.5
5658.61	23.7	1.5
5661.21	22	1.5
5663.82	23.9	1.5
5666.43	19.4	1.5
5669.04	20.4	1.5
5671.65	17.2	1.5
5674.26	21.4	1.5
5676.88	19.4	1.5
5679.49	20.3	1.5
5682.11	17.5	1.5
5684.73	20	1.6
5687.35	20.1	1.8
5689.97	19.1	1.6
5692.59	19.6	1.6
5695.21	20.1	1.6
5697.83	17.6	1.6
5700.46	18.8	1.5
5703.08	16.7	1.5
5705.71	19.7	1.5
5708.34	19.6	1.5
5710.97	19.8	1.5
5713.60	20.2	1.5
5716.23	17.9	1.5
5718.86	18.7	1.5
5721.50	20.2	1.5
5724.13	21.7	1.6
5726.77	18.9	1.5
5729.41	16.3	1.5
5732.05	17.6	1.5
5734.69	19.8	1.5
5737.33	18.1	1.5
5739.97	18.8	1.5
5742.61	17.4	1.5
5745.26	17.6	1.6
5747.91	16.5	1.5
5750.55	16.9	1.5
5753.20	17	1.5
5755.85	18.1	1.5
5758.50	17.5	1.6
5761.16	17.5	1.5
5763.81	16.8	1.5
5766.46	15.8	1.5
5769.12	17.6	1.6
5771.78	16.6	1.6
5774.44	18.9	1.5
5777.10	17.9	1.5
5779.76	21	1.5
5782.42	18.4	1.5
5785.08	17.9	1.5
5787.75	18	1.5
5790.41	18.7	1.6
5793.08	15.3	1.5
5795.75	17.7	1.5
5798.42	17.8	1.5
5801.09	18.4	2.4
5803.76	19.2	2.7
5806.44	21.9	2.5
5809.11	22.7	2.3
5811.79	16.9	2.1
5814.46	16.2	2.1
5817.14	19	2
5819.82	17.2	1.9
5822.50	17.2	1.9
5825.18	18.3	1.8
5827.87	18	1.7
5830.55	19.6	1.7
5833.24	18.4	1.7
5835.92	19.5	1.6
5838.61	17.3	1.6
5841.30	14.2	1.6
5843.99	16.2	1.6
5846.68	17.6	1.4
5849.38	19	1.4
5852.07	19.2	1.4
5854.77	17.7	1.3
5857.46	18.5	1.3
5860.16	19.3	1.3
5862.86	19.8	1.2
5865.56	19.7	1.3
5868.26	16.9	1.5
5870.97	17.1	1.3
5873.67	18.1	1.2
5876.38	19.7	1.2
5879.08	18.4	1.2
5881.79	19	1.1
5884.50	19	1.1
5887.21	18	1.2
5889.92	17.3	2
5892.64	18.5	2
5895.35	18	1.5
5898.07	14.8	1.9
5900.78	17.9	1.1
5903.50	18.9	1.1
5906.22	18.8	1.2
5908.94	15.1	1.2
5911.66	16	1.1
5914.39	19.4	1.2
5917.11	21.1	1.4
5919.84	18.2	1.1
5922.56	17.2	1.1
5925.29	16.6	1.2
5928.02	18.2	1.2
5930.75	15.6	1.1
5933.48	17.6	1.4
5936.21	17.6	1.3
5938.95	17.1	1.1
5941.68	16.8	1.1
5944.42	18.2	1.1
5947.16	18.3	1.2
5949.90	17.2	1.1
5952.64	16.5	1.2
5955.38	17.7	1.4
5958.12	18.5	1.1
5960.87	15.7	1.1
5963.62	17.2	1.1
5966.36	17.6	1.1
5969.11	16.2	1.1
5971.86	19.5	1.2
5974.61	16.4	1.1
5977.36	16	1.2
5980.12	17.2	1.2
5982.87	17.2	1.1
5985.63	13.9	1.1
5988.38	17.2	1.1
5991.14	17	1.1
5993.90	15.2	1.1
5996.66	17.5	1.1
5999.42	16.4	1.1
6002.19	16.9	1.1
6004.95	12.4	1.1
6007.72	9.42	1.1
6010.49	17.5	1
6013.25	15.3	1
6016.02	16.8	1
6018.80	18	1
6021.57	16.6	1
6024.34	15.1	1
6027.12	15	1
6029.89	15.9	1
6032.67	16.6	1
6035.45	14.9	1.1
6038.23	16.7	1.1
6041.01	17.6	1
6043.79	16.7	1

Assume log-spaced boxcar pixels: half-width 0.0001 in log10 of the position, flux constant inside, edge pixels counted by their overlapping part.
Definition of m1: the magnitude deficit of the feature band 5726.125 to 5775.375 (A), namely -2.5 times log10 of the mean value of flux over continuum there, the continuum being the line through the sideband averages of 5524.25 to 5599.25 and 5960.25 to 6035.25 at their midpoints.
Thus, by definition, 0.254 mag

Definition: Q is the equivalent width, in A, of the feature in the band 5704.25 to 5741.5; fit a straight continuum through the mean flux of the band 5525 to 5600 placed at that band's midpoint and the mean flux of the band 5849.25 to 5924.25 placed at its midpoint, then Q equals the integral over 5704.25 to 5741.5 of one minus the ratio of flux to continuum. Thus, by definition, 5.8 A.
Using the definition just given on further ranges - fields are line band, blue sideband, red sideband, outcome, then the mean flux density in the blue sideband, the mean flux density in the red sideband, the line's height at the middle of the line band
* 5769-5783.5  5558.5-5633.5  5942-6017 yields 2.95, 29.2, 16.5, 23.2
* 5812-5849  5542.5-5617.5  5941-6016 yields 5.90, 28.5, 16.5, 20.9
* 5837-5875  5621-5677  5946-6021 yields 3.12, 24.5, 16.5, 19.5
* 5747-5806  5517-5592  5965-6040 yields 9.37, 26.1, 16.1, 21.2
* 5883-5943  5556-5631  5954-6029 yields 3.77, 29.2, 16.3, 18.8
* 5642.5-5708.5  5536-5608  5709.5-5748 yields 2.85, 27.9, 18.7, 21.8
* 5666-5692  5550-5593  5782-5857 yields 4.65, 28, 18.1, 23.7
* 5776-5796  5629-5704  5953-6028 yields 1.80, 22.1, 16.3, 19.9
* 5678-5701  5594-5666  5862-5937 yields 5.55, 27.5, 17.9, 25.4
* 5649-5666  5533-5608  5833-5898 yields 1.04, 27.7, 18.1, 24.9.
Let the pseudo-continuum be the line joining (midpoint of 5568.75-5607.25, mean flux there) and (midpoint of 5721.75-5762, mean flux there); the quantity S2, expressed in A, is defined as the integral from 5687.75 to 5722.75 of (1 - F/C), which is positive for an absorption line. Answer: 2.8 A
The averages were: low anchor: 29.6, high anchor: 18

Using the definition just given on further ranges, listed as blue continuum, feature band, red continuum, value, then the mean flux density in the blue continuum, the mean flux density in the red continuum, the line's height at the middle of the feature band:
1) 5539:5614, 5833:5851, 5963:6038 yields 2.8 A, 28.2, 16.1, 20.6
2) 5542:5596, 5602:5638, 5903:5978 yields -3.7 A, 27.7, 17.5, 26.3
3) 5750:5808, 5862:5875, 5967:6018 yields -0.8 A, 18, 16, 17.2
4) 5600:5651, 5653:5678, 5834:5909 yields 5.2 A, 28.4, 18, 26.7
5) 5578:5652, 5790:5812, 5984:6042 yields 3.7 A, 28.7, 15.8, 22.7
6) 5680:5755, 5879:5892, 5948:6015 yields -0.9 A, 18.7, 16.3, 17.2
